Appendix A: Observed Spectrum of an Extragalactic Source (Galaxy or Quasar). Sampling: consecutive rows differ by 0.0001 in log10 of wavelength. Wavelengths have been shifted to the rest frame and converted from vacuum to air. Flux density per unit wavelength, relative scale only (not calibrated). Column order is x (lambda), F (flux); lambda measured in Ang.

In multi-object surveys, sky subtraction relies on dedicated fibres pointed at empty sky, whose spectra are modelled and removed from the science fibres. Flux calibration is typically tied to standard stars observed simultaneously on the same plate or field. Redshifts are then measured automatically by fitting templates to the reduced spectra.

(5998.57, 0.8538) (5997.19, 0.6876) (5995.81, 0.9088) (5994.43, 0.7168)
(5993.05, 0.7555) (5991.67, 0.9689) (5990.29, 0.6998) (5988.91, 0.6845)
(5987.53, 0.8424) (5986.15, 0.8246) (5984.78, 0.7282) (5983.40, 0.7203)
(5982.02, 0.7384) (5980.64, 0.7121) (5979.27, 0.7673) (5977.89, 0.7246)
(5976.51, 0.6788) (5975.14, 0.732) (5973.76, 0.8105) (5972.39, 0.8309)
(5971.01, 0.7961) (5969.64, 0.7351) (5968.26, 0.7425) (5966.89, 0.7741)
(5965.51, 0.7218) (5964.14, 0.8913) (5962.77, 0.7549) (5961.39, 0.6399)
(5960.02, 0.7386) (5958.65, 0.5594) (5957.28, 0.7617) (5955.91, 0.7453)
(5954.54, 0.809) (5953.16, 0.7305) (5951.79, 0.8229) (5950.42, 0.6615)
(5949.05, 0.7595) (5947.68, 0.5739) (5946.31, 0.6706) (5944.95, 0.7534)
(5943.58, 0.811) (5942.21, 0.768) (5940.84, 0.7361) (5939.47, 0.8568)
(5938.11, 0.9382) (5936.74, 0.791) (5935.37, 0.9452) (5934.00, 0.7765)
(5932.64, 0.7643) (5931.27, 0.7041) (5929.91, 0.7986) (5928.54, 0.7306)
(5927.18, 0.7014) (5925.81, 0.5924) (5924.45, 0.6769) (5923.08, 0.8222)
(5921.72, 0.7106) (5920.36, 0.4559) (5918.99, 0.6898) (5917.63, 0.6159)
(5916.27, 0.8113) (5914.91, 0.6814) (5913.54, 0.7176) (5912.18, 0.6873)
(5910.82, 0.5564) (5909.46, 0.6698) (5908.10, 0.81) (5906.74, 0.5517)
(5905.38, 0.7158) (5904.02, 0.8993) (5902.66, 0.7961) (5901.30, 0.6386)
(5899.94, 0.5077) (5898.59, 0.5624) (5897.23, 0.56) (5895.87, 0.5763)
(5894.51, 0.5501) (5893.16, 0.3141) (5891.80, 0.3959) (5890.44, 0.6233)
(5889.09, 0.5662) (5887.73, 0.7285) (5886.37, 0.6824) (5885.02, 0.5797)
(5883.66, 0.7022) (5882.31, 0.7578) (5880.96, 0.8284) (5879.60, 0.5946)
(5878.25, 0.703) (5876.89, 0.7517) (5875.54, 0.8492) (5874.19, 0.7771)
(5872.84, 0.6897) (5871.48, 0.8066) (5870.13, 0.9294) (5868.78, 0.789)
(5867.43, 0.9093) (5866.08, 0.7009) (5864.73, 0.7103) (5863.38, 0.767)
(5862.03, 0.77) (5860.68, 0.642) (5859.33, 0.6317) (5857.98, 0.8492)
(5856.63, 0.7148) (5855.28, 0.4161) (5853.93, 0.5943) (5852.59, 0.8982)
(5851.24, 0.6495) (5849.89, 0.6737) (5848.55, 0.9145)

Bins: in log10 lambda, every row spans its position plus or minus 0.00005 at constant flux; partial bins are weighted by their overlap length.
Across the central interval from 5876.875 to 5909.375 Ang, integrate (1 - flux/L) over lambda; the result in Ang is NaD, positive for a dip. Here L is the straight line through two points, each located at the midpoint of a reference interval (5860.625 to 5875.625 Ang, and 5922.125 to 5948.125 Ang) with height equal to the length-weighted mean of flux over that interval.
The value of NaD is 5.6 Ang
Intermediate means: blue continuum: 0.781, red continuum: 0.76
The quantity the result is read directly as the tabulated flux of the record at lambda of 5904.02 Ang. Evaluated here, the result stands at 0.8993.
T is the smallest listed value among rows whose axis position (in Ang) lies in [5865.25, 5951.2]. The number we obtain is 0.3141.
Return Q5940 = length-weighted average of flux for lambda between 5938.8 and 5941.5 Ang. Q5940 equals 0.796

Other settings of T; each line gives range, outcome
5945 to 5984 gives 0.5594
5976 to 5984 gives 0.6788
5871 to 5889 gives 0.5797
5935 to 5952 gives 0.5739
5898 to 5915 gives 0.5077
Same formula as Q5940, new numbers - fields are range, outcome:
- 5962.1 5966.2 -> 0.79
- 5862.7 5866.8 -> 0.728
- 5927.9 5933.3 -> 0.749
